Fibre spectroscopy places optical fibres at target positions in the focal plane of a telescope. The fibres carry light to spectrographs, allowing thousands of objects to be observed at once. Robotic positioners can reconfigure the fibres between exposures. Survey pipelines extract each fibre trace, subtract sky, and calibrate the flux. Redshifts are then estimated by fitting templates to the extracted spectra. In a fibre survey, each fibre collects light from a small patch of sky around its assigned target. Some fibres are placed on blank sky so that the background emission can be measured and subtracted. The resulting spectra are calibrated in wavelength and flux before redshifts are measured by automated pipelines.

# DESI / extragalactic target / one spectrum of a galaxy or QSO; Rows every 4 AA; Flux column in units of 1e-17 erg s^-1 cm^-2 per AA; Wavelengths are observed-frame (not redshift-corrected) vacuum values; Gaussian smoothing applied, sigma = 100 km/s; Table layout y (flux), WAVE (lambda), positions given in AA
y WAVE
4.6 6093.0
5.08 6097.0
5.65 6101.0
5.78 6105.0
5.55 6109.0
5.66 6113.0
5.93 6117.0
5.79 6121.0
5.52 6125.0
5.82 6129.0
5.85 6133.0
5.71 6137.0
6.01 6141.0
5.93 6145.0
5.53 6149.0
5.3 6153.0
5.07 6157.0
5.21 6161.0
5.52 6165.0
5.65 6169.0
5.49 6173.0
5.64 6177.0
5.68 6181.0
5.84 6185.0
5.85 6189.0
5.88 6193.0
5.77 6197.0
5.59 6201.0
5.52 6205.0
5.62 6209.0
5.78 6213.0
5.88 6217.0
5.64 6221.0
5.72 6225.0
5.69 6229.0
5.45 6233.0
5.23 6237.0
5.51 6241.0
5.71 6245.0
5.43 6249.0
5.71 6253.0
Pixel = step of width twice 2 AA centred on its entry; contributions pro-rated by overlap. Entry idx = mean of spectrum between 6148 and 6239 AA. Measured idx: 5.59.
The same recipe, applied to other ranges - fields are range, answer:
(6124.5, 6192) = 5.63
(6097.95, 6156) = 5.69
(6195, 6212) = 5.63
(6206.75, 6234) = 5.69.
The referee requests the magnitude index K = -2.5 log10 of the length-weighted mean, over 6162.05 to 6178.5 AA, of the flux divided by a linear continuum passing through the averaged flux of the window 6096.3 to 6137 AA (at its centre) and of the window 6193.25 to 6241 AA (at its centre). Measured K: 0.020 mag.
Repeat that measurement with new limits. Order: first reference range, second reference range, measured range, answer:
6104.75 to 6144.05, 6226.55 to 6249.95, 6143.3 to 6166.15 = 0.06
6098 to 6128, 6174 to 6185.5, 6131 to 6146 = -0.04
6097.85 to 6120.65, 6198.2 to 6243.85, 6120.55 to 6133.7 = -0.01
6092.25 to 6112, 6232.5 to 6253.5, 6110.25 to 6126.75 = -0.06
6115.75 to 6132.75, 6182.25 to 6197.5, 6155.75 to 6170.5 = 0.09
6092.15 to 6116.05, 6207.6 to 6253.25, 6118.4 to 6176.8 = -0.02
